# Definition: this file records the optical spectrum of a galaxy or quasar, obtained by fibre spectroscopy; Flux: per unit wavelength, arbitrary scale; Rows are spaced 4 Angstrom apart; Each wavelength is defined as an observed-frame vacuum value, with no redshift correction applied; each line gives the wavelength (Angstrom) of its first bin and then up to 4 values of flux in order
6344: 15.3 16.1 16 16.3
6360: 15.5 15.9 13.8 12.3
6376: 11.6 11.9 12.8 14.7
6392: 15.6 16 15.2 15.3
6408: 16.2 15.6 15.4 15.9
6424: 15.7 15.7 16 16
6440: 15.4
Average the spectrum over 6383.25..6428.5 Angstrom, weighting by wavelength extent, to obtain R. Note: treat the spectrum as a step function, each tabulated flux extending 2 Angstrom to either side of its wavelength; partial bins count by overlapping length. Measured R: 15.4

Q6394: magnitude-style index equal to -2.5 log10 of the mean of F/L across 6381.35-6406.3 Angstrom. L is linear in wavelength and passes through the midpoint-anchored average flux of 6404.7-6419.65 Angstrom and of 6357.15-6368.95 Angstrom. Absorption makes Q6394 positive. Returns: 0.05 mag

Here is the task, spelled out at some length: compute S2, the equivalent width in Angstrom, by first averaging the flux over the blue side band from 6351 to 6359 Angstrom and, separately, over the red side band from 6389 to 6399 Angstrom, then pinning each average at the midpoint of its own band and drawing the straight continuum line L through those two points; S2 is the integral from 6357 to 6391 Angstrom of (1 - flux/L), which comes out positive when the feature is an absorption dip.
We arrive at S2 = 4.6 Angstrom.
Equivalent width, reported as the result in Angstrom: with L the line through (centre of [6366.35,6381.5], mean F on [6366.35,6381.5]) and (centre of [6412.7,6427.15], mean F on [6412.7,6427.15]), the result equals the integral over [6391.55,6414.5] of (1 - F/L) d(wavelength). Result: -1.9 Angstrom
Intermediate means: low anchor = 12.4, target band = 15.6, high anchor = 15.7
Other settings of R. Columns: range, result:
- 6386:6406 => 15.4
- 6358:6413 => 14.4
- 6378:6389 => 13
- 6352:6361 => 16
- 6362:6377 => 13.5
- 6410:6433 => 15.7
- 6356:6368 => 15.5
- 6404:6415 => 15.7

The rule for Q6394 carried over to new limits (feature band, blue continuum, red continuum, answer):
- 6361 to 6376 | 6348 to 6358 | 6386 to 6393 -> 0.14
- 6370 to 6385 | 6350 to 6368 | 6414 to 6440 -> 0.28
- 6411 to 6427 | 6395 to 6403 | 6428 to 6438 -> 0.01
